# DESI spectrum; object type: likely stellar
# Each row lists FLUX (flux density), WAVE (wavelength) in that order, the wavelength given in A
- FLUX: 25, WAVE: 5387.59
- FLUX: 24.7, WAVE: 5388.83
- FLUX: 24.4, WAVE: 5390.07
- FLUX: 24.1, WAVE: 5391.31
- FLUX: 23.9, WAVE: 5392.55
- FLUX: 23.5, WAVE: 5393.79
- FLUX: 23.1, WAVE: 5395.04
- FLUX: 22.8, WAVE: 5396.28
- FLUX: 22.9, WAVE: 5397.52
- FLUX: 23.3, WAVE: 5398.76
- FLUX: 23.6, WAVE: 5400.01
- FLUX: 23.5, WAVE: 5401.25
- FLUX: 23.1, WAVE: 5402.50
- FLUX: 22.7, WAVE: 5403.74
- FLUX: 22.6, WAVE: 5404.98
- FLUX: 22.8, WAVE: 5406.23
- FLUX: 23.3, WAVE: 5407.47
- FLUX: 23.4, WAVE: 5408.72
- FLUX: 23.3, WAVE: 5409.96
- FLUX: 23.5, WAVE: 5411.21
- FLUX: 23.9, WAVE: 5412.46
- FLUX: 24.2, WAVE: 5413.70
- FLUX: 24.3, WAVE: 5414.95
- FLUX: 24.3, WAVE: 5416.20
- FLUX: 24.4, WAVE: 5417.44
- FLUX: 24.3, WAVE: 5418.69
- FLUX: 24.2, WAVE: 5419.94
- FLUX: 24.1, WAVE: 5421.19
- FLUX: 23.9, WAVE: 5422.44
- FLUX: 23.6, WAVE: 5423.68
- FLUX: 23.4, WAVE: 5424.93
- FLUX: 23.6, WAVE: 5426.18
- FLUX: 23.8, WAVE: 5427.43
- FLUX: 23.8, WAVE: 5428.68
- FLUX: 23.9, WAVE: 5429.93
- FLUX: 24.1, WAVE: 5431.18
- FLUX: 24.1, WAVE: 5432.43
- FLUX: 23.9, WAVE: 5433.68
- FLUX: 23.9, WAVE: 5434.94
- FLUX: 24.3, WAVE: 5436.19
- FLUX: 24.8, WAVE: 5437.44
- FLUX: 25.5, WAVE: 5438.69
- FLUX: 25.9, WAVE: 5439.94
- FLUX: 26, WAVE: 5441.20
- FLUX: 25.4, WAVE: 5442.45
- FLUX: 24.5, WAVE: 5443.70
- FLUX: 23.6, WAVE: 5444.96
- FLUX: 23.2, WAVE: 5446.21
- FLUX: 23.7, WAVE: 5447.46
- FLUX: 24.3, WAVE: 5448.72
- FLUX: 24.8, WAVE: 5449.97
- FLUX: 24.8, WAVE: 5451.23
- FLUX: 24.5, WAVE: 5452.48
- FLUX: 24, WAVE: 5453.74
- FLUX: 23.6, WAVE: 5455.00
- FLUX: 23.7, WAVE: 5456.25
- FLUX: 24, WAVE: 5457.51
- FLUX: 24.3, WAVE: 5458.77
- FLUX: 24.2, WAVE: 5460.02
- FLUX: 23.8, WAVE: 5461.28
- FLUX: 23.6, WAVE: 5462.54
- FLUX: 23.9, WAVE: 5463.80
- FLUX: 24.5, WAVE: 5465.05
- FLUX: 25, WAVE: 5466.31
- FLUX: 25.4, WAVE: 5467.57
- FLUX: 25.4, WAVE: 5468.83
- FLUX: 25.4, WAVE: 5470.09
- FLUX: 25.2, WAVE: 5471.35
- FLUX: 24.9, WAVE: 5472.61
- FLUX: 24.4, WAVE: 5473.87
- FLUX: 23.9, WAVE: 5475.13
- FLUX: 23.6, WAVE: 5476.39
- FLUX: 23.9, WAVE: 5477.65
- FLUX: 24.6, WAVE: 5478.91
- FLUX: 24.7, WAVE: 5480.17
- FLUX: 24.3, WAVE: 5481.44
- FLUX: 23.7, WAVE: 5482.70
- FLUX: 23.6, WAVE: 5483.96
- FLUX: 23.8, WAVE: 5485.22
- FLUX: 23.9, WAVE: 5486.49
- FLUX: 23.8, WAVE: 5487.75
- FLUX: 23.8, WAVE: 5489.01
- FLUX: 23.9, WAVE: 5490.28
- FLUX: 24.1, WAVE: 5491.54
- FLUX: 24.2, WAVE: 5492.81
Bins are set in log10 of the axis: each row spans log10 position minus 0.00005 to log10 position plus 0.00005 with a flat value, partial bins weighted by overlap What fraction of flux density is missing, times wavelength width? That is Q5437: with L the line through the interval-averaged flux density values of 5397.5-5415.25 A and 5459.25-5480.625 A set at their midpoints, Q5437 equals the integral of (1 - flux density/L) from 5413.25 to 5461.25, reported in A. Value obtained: -0.6 A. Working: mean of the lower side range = 23.4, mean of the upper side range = 24.5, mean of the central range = 24.2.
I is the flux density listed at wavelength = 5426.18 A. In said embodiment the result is 23.6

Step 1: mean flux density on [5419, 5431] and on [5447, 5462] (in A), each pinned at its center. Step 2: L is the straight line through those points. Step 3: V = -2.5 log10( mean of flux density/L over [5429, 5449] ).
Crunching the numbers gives -0.02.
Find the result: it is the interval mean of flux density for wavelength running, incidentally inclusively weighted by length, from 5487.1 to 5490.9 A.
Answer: 23.8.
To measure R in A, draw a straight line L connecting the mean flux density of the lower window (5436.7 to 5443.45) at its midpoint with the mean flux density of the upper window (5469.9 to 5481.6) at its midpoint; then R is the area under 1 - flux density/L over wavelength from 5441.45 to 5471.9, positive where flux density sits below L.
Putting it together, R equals 0.7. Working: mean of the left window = 25.5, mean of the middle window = 24.4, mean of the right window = 24.5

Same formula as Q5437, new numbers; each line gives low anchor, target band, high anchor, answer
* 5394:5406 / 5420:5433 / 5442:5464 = -0.1 A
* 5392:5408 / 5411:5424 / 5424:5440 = -0.2 A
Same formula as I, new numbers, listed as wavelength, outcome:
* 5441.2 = 26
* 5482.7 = 23.7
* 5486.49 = 23.9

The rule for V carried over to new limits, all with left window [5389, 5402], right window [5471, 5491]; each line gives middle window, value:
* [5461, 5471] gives -0.03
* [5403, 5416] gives 0.01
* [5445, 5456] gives -0.01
